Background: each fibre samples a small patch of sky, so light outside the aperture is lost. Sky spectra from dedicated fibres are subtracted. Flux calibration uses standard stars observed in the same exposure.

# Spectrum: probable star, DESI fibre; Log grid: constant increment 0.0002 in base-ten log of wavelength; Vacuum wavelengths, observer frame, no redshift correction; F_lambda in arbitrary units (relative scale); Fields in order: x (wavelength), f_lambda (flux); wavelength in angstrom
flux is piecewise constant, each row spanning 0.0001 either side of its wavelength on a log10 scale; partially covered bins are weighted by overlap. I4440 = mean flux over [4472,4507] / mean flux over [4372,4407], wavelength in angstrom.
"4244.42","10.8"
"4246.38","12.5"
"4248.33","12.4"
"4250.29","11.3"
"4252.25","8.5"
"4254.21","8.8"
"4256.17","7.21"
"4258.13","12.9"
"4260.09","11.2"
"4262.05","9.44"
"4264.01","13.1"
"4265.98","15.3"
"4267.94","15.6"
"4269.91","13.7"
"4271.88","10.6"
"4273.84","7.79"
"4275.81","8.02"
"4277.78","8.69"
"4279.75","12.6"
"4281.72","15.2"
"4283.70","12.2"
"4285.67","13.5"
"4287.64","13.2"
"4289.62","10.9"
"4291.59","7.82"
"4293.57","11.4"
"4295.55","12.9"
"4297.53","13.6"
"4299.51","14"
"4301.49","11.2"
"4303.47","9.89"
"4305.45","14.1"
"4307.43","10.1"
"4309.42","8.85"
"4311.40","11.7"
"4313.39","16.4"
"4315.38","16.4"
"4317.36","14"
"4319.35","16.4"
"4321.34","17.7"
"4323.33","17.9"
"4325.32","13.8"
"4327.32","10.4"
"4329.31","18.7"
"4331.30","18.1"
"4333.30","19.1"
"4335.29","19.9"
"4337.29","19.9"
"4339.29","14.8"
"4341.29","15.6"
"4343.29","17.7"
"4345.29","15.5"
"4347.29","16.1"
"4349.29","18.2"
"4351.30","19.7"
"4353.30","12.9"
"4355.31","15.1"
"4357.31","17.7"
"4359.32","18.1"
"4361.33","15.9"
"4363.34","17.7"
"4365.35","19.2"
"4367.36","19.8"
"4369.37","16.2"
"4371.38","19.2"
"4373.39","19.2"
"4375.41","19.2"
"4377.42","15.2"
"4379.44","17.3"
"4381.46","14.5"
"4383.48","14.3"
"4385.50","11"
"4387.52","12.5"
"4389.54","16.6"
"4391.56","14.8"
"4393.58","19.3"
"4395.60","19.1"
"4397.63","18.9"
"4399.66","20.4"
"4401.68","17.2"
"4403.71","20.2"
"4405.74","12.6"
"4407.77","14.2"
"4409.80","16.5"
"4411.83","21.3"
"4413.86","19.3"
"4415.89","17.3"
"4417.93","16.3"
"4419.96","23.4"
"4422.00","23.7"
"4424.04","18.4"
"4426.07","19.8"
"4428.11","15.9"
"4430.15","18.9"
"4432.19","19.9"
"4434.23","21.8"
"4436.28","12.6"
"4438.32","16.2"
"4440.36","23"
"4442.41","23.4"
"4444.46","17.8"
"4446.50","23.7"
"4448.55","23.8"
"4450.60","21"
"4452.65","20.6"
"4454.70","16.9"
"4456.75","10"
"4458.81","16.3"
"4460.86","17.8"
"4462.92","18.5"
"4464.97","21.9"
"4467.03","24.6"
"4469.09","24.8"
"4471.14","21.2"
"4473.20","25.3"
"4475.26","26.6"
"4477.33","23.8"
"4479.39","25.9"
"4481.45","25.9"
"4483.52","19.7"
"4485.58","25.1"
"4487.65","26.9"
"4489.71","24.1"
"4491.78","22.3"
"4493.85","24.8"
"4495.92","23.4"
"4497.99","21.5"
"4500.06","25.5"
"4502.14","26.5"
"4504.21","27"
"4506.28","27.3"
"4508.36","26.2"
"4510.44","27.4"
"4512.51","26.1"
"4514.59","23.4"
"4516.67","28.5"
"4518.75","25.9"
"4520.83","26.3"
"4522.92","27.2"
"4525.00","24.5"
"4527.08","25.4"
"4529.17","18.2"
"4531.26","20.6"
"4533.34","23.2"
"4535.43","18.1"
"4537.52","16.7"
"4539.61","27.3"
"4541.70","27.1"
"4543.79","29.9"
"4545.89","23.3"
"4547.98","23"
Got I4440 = 1.49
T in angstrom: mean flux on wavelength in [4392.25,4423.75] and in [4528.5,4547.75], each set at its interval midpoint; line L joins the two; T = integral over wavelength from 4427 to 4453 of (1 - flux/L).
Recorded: -0.3 angstrom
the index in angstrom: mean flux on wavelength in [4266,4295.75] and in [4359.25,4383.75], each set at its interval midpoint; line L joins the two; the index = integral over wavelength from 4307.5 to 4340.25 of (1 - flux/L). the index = -2.8 angstrom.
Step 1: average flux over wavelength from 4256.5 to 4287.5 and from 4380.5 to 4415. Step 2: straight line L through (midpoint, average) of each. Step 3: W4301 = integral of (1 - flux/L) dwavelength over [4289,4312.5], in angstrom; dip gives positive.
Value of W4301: 2.89 angstrom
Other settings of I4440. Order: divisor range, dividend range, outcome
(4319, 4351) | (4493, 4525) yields 1.52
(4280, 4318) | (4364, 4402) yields 1.37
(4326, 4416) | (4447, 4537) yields 1.36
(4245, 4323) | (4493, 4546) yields 2.04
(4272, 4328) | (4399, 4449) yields 1.52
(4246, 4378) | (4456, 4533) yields 1.67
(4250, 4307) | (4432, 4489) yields 1.85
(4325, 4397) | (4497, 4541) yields 1.46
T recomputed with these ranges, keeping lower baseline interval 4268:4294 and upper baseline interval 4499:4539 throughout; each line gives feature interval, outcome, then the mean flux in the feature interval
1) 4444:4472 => 1.5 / 20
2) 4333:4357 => -3.5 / 17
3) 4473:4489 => -1.8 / 24.9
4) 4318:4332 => -2.3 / 16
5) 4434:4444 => 0.5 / 19.1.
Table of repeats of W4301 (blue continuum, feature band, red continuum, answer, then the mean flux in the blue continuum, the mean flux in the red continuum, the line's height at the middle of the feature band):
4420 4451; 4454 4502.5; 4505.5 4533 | 0.51 angstrom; 20.1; 25.1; 22.6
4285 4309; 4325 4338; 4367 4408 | -3.35 angstrom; 11.8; 16.7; 13.7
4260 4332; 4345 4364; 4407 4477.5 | -1.26 angstrom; 12.9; 19.9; 15.7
